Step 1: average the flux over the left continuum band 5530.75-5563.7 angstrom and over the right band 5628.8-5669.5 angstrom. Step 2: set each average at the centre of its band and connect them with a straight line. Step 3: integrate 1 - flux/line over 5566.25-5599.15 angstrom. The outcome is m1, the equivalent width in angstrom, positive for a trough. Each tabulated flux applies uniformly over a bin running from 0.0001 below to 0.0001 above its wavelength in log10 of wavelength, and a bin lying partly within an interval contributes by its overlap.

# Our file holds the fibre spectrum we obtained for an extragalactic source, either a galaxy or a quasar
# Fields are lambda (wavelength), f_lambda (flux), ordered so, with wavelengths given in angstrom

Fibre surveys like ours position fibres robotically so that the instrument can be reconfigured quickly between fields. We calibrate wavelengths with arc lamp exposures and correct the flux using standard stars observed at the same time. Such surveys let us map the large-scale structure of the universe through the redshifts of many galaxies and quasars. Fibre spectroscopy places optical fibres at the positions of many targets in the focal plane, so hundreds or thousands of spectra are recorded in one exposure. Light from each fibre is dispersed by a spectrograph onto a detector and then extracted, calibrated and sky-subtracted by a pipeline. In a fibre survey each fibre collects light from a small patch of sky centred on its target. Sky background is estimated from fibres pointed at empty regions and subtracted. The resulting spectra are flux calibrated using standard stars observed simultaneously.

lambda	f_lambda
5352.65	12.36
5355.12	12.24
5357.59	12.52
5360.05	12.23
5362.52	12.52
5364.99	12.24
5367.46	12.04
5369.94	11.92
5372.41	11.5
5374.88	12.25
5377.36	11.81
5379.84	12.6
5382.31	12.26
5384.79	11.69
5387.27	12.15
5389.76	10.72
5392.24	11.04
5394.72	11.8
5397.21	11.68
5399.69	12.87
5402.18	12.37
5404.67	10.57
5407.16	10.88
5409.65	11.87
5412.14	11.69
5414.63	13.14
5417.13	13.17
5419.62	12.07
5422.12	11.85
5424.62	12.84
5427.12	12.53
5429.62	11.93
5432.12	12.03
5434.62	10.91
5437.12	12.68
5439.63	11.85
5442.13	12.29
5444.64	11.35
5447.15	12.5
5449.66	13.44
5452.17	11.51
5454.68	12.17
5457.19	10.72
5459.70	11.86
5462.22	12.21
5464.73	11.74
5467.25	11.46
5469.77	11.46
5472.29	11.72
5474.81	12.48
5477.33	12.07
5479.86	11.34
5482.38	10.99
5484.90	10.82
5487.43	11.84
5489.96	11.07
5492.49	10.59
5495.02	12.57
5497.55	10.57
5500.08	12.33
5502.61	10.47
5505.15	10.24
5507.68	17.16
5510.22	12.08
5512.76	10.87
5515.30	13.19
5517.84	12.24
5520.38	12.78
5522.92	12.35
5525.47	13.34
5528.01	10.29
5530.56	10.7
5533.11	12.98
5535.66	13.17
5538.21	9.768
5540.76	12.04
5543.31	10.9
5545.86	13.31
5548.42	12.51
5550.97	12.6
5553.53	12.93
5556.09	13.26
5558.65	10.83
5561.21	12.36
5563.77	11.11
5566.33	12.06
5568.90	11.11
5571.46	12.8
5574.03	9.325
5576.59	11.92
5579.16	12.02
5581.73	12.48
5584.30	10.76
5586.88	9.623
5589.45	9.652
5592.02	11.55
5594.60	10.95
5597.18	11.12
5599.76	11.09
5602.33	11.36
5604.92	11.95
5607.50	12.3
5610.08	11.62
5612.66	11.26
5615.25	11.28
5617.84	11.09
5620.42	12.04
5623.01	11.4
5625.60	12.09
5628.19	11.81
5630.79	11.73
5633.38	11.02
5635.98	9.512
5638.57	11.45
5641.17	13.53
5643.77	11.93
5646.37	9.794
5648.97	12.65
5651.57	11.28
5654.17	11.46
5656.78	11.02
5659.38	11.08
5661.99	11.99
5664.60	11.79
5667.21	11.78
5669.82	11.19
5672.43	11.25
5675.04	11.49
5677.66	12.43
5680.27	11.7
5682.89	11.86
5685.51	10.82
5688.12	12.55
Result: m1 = 2.1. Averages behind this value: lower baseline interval 12.1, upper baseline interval 11.5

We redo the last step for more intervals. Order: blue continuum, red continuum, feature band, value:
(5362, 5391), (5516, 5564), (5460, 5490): 1.0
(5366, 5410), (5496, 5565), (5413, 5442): -1.0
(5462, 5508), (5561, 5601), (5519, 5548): -1.4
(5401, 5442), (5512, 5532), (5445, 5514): 1.3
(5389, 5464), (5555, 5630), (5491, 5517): -0.6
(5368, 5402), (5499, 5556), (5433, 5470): 0.5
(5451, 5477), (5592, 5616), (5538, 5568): -1.3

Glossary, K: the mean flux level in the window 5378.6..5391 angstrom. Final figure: 11.9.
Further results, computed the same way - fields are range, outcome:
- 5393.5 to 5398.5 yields 11.8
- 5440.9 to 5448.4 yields 12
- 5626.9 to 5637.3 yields 11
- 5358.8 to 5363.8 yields 12.4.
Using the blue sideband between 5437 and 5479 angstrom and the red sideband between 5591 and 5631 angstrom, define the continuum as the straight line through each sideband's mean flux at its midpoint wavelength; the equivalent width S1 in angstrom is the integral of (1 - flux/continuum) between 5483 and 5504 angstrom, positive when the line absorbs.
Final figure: 1.0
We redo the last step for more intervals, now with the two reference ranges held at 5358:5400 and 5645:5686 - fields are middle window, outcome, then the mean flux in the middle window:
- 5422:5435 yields -0.25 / 12.1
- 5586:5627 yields 1.03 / 11.3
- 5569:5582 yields 0.04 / 11.6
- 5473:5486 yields 0.26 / 11.6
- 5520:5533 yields -0.24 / 11.9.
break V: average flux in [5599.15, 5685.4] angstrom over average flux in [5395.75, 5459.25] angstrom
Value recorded 0.96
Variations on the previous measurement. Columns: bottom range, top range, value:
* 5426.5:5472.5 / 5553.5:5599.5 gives 0.96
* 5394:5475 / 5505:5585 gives 1.01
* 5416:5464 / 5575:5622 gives 0.94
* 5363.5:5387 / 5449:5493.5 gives 0.96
